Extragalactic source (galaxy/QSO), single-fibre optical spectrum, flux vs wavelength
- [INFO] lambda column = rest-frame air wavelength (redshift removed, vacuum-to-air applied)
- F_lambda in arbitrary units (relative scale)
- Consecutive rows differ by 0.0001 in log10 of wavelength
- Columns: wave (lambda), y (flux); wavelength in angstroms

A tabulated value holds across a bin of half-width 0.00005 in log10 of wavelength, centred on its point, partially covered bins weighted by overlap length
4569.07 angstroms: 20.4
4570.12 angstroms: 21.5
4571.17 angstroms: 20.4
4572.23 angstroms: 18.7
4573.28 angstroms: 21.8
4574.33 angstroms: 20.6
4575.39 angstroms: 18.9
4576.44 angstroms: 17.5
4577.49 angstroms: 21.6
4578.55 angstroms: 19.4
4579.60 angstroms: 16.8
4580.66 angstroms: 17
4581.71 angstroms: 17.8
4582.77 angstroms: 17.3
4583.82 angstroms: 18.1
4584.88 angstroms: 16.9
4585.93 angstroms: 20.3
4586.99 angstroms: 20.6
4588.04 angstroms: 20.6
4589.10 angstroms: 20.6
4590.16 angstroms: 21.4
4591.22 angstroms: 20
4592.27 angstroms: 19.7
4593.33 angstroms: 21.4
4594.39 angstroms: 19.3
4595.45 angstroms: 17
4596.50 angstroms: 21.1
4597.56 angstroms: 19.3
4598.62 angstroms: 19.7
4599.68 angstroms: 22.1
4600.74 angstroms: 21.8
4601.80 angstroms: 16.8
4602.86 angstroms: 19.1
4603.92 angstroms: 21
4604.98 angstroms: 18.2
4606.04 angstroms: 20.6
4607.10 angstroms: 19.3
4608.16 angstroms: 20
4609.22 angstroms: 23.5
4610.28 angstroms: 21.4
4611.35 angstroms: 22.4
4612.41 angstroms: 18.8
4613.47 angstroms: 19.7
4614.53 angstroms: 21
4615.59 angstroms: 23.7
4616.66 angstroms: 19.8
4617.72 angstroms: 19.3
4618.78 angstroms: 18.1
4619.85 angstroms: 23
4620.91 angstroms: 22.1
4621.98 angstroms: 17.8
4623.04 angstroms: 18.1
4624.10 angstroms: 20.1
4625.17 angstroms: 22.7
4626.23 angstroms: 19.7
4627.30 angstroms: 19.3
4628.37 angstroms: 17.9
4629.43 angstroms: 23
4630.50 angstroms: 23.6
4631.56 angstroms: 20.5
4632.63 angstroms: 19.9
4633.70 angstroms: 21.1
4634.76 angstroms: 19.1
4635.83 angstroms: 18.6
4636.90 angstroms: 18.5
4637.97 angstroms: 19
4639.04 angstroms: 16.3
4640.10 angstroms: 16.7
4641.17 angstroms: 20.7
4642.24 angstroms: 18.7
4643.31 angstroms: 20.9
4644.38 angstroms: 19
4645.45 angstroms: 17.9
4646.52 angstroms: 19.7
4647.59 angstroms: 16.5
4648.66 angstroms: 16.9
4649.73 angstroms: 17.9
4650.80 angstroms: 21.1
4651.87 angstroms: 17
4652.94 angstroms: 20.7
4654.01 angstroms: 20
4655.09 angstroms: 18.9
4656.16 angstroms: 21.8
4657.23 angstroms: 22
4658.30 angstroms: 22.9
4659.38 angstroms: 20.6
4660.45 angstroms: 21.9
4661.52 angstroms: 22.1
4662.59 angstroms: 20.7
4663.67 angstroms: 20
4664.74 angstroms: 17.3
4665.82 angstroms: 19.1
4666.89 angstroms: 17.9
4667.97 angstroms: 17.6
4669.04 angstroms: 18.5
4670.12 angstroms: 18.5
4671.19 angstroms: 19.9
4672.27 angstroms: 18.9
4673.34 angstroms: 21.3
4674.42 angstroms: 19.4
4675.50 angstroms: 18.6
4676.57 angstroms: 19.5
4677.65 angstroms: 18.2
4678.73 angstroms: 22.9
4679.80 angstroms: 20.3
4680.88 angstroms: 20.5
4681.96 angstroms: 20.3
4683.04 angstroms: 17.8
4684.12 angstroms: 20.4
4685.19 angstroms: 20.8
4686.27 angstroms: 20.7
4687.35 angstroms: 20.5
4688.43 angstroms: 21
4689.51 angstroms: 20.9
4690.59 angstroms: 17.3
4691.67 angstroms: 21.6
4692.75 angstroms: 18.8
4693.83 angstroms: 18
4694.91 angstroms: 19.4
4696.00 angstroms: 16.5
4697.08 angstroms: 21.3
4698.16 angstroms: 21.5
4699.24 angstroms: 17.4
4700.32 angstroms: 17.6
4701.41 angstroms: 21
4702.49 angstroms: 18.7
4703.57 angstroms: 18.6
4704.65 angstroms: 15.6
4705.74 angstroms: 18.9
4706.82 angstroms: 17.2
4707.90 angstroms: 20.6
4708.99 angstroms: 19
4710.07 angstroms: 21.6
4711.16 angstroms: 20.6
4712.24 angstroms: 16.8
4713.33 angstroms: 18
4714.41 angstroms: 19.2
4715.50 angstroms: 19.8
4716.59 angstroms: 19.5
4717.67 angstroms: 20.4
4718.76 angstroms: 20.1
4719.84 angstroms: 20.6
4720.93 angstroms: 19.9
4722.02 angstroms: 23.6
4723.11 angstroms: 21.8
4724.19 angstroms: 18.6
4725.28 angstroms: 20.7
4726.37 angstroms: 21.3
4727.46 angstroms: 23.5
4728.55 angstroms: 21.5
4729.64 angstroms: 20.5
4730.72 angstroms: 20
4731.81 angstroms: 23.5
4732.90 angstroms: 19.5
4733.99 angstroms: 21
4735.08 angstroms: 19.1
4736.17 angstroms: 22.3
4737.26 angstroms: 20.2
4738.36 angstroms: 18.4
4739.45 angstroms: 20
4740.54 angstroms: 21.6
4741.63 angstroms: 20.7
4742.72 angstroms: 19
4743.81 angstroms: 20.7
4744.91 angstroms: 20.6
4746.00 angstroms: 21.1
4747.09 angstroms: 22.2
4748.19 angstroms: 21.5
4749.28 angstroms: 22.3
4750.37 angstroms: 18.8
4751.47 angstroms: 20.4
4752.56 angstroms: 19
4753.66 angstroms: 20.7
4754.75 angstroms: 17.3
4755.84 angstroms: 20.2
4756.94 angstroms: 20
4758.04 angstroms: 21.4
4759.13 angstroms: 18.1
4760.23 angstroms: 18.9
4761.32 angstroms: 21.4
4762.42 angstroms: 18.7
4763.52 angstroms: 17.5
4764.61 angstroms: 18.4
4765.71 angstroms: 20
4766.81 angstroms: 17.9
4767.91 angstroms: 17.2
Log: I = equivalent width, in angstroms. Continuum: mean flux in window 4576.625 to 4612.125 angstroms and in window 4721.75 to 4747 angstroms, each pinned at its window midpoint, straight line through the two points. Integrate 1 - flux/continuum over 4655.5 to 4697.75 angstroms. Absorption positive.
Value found 1.0 angstroms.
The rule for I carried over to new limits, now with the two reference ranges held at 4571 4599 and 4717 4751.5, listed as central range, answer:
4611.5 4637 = -0.7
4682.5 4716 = 2.0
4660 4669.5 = 0.3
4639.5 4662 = 0.4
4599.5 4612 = -0.6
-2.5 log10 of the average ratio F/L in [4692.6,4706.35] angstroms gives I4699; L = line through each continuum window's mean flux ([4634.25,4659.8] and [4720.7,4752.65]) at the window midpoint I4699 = 0.081 mag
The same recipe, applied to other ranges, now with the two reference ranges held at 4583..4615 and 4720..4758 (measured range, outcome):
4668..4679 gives 0.05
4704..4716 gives 0.09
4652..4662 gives -0.04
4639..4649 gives 0.10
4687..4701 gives 0.06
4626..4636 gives -0.01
